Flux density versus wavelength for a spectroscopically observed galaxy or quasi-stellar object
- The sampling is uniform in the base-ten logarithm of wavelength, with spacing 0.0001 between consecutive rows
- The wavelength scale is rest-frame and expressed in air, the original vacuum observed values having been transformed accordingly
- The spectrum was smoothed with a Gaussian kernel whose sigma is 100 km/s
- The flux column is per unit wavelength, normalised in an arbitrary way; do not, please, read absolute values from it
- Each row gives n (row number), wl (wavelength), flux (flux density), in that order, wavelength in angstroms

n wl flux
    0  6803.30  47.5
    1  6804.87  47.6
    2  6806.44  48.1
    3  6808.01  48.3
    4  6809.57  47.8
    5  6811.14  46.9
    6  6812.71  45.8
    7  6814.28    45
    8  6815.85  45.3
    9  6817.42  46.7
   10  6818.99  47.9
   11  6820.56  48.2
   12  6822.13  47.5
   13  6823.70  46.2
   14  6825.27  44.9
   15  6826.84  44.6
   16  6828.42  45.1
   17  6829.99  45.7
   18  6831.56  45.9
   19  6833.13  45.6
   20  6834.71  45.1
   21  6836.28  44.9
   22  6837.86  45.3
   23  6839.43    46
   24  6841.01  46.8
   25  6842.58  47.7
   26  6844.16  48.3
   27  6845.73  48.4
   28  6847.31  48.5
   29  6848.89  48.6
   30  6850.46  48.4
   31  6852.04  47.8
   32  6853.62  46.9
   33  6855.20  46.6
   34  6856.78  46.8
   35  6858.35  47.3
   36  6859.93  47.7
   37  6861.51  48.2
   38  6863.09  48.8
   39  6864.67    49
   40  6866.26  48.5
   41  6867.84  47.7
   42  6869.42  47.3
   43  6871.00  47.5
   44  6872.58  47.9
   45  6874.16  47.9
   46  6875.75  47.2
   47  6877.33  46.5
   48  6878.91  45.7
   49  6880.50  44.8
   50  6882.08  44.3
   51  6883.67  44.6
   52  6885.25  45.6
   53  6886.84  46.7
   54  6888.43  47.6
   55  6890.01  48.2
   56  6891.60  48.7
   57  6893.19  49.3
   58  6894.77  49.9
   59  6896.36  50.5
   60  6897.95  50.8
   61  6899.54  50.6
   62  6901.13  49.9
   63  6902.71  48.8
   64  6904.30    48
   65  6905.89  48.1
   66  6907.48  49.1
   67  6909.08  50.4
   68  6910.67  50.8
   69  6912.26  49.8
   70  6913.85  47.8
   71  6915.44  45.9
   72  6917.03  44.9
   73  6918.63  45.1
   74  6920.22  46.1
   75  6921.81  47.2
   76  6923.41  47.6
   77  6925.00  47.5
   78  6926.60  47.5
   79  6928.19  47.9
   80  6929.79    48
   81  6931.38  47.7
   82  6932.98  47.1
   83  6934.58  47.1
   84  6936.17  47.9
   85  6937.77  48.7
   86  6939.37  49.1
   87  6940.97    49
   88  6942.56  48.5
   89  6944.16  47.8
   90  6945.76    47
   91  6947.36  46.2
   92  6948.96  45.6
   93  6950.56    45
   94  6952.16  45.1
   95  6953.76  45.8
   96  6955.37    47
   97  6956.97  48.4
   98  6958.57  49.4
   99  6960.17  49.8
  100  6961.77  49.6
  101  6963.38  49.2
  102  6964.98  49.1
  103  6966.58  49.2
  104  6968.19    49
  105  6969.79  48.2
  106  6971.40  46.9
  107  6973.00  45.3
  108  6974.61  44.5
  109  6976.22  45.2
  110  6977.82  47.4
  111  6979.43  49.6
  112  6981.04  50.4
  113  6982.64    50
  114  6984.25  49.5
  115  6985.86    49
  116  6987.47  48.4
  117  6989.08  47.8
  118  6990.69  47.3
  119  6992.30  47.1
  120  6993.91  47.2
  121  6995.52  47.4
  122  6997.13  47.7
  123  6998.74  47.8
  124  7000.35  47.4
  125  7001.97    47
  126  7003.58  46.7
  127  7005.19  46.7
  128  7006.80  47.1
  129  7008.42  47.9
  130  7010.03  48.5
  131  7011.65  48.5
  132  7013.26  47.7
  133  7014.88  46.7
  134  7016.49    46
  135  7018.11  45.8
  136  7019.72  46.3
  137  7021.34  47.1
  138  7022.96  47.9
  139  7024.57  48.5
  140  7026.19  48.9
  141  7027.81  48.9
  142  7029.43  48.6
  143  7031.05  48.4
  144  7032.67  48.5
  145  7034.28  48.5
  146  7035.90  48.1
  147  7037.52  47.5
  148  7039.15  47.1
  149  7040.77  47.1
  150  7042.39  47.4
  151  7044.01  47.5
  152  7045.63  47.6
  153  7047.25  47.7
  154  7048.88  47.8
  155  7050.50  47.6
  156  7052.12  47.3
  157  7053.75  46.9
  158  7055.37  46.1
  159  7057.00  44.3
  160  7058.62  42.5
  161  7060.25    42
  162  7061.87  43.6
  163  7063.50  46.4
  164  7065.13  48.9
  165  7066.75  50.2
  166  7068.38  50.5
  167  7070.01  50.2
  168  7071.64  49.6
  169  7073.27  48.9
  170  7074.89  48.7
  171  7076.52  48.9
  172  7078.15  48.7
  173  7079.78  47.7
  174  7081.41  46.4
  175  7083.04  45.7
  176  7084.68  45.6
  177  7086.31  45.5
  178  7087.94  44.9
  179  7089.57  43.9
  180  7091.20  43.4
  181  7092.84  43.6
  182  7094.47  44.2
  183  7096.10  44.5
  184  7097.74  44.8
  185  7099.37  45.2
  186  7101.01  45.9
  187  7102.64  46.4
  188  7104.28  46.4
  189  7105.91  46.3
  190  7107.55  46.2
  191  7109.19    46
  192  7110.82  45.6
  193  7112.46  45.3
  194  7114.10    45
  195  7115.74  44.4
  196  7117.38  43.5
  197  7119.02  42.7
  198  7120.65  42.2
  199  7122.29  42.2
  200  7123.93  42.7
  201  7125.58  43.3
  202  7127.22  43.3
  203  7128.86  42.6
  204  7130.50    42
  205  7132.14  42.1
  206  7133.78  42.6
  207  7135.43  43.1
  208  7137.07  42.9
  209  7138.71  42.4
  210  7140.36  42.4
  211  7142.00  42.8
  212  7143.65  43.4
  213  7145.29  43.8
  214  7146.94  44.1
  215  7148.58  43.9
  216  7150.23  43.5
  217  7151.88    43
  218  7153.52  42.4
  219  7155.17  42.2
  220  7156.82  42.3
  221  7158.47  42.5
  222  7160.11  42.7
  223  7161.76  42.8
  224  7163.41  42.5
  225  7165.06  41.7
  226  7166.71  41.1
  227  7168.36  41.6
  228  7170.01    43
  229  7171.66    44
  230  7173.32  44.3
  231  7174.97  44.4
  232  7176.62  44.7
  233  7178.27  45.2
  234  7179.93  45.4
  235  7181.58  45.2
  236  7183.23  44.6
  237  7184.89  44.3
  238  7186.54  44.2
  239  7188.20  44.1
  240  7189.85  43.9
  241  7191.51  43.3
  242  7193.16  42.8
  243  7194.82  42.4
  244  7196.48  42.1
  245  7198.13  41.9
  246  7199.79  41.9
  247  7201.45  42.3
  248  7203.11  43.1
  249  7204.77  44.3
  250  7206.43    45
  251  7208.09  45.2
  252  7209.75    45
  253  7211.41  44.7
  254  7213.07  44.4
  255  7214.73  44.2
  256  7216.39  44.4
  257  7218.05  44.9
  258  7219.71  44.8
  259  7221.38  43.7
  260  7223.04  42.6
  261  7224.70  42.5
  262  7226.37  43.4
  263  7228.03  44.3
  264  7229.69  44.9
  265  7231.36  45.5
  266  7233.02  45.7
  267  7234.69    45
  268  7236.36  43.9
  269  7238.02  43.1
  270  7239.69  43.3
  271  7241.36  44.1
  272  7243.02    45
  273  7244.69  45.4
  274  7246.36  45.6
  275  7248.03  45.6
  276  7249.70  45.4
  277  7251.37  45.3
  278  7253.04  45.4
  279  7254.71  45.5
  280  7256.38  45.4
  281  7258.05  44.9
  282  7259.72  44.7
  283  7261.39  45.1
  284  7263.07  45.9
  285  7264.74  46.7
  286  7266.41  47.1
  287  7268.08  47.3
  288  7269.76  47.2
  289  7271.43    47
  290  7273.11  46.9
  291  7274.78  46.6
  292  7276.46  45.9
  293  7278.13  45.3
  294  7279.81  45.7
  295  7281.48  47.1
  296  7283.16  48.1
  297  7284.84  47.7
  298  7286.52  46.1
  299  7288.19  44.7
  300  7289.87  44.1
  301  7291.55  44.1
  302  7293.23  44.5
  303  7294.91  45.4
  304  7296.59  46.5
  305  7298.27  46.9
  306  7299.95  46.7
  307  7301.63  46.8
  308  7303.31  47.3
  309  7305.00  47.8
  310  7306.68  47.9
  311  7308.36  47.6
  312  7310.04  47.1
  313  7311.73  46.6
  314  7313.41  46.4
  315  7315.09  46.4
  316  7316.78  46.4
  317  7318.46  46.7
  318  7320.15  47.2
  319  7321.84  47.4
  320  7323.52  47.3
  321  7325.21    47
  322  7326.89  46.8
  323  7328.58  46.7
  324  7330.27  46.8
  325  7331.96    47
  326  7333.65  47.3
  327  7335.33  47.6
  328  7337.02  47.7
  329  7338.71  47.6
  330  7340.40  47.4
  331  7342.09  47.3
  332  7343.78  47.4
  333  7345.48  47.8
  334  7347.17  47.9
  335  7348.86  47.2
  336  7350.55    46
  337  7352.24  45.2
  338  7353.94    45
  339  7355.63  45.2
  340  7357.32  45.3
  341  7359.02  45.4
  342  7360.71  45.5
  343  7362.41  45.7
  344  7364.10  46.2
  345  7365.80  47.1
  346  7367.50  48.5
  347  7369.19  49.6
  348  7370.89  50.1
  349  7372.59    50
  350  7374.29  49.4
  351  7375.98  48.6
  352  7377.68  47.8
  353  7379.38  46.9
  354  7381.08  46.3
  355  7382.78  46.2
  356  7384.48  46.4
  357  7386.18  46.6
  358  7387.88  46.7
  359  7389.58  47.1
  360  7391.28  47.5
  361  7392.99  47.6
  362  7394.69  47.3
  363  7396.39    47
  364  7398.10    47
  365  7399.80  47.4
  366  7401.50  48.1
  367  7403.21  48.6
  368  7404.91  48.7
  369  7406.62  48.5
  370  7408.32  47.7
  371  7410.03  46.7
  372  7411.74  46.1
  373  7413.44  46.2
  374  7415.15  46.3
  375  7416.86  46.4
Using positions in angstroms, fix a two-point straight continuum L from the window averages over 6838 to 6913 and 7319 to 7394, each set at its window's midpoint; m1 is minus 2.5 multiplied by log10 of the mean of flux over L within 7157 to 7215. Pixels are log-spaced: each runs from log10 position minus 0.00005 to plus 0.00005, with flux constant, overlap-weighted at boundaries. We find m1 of 0.09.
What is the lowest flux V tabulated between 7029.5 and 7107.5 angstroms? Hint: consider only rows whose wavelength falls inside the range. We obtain 42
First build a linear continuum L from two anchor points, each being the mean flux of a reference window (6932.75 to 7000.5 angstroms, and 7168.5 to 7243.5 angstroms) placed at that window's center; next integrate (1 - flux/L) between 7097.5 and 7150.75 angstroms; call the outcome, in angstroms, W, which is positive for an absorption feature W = 1.6 angstroms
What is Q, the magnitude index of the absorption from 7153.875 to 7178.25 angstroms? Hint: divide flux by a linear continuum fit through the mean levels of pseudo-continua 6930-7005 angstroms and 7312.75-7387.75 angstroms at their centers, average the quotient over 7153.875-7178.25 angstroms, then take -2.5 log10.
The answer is 0.11 mag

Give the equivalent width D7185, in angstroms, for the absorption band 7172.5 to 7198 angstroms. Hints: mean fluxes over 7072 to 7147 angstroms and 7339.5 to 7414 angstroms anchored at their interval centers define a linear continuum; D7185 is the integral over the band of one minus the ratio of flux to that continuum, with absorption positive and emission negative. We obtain 0.77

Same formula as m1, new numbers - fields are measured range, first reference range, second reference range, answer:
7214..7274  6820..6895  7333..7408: 0.05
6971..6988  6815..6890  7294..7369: -0.02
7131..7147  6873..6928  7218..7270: 0.07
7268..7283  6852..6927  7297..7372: 0.01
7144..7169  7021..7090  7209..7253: 0.07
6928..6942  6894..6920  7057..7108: 0.01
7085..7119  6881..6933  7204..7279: 0.03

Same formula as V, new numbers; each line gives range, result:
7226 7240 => 43.1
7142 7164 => 42.2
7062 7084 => 45.7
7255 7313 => 44.1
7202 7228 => 42.5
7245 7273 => 44.7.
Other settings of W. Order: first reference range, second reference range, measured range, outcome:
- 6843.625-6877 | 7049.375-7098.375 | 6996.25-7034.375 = -0.7 angstroms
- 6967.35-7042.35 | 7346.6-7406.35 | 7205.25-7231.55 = 1.7 angstroms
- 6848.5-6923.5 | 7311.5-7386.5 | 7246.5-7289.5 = 1.0 angstroms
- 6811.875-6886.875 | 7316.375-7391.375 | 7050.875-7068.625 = 0.3 angstroms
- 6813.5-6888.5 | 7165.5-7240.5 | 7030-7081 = -2.7 angstroms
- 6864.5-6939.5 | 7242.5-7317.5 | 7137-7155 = 1.4 angstroms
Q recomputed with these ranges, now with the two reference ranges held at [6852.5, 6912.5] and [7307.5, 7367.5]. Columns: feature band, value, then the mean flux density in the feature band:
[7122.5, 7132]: 0.11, 42.7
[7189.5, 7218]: 0.08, 43.6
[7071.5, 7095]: 0.03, 46.3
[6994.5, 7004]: 0.01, 47.4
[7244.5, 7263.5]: 0.04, 45.3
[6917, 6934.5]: 0.02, 47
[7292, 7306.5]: 0.01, 46.5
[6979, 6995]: -0.02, 48.6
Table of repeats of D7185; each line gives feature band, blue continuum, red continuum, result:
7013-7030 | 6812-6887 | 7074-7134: -0.7 angstroms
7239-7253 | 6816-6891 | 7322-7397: 0.6 angstroms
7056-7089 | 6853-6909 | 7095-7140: -1.6 angstroms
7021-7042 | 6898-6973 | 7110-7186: -1.0 angstroms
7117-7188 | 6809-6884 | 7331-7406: 5.9 angstroms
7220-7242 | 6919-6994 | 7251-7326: 1.2 angstroms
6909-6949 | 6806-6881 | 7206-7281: -0.9 angstroms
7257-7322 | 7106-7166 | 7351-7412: -1.0 angstroms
